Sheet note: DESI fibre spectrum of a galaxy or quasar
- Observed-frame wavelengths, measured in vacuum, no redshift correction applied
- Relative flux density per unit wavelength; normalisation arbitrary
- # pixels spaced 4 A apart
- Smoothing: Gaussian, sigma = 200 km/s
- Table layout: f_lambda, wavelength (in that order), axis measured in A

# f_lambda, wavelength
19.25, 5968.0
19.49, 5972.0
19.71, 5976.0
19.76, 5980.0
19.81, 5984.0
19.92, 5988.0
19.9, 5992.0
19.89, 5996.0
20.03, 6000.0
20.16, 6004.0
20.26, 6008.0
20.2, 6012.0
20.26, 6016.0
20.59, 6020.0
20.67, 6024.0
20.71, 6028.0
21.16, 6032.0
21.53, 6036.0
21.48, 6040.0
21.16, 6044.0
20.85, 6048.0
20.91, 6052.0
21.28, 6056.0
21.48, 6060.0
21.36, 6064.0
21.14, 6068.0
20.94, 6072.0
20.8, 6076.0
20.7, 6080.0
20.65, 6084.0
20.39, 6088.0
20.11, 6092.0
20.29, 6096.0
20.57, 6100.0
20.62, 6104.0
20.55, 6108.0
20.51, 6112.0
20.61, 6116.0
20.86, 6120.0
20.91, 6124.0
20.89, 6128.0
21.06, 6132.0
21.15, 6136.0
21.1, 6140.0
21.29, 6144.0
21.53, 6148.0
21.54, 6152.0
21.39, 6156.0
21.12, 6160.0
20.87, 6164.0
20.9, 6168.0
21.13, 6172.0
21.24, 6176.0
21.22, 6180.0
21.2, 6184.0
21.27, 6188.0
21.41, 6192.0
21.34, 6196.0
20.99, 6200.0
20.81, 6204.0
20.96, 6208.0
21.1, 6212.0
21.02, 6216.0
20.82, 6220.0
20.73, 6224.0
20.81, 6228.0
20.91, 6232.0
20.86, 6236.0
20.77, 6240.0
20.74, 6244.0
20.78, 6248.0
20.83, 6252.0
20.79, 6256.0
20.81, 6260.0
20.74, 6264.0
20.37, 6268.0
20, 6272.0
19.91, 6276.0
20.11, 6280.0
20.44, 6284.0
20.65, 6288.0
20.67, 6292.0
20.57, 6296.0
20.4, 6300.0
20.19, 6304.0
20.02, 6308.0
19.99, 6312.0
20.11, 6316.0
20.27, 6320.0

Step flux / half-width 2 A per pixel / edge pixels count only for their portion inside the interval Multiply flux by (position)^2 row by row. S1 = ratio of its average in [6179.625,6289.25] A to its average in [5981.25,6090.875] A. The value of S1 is 1.1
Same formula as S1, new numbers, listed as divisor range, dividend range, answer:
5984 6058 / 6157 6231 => 1.08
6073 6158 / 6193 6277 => 1.04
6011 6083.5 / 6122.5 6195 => 1.05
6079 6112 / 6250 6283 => 1.06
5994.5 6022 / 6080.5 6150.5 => 1.07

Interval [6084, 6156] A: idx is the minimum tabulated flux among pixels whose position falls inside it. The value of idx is 20.11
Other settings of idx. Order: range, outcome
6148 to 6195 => 20.87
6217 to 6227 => 20.73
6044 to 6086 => 20.65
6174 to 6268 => 20.37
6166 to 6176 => 20.9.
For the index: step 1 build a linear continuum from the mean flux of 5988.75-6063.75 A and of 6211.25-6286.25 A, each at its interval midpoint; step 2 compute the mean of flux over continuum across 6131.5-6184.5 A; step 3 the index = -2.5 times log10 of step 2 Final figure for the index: -0.03 mag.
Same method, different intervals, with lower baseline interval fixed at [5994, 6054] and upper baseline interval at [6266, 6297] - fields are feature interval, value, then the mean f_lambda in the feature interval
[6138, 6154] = -0.045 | 21.4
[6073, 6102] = 0.003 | 20.5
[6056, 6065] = -0.041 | 21.4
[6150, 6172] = -0.035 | 21.2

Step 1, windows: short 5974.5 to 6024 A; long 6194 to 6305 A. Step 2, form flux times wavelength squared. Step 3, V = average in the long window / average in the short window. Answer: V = 1.1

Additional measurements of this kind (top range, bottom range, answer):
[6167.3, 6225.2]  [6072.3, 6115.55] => 1.06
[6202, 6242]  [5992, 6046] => 1.08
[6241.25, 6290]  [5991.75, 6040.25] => 1.08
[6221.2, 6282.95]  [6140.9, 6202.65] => 1.00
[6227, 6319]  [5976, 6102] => 1.07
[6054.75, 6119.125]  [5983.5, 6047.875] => 1.04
